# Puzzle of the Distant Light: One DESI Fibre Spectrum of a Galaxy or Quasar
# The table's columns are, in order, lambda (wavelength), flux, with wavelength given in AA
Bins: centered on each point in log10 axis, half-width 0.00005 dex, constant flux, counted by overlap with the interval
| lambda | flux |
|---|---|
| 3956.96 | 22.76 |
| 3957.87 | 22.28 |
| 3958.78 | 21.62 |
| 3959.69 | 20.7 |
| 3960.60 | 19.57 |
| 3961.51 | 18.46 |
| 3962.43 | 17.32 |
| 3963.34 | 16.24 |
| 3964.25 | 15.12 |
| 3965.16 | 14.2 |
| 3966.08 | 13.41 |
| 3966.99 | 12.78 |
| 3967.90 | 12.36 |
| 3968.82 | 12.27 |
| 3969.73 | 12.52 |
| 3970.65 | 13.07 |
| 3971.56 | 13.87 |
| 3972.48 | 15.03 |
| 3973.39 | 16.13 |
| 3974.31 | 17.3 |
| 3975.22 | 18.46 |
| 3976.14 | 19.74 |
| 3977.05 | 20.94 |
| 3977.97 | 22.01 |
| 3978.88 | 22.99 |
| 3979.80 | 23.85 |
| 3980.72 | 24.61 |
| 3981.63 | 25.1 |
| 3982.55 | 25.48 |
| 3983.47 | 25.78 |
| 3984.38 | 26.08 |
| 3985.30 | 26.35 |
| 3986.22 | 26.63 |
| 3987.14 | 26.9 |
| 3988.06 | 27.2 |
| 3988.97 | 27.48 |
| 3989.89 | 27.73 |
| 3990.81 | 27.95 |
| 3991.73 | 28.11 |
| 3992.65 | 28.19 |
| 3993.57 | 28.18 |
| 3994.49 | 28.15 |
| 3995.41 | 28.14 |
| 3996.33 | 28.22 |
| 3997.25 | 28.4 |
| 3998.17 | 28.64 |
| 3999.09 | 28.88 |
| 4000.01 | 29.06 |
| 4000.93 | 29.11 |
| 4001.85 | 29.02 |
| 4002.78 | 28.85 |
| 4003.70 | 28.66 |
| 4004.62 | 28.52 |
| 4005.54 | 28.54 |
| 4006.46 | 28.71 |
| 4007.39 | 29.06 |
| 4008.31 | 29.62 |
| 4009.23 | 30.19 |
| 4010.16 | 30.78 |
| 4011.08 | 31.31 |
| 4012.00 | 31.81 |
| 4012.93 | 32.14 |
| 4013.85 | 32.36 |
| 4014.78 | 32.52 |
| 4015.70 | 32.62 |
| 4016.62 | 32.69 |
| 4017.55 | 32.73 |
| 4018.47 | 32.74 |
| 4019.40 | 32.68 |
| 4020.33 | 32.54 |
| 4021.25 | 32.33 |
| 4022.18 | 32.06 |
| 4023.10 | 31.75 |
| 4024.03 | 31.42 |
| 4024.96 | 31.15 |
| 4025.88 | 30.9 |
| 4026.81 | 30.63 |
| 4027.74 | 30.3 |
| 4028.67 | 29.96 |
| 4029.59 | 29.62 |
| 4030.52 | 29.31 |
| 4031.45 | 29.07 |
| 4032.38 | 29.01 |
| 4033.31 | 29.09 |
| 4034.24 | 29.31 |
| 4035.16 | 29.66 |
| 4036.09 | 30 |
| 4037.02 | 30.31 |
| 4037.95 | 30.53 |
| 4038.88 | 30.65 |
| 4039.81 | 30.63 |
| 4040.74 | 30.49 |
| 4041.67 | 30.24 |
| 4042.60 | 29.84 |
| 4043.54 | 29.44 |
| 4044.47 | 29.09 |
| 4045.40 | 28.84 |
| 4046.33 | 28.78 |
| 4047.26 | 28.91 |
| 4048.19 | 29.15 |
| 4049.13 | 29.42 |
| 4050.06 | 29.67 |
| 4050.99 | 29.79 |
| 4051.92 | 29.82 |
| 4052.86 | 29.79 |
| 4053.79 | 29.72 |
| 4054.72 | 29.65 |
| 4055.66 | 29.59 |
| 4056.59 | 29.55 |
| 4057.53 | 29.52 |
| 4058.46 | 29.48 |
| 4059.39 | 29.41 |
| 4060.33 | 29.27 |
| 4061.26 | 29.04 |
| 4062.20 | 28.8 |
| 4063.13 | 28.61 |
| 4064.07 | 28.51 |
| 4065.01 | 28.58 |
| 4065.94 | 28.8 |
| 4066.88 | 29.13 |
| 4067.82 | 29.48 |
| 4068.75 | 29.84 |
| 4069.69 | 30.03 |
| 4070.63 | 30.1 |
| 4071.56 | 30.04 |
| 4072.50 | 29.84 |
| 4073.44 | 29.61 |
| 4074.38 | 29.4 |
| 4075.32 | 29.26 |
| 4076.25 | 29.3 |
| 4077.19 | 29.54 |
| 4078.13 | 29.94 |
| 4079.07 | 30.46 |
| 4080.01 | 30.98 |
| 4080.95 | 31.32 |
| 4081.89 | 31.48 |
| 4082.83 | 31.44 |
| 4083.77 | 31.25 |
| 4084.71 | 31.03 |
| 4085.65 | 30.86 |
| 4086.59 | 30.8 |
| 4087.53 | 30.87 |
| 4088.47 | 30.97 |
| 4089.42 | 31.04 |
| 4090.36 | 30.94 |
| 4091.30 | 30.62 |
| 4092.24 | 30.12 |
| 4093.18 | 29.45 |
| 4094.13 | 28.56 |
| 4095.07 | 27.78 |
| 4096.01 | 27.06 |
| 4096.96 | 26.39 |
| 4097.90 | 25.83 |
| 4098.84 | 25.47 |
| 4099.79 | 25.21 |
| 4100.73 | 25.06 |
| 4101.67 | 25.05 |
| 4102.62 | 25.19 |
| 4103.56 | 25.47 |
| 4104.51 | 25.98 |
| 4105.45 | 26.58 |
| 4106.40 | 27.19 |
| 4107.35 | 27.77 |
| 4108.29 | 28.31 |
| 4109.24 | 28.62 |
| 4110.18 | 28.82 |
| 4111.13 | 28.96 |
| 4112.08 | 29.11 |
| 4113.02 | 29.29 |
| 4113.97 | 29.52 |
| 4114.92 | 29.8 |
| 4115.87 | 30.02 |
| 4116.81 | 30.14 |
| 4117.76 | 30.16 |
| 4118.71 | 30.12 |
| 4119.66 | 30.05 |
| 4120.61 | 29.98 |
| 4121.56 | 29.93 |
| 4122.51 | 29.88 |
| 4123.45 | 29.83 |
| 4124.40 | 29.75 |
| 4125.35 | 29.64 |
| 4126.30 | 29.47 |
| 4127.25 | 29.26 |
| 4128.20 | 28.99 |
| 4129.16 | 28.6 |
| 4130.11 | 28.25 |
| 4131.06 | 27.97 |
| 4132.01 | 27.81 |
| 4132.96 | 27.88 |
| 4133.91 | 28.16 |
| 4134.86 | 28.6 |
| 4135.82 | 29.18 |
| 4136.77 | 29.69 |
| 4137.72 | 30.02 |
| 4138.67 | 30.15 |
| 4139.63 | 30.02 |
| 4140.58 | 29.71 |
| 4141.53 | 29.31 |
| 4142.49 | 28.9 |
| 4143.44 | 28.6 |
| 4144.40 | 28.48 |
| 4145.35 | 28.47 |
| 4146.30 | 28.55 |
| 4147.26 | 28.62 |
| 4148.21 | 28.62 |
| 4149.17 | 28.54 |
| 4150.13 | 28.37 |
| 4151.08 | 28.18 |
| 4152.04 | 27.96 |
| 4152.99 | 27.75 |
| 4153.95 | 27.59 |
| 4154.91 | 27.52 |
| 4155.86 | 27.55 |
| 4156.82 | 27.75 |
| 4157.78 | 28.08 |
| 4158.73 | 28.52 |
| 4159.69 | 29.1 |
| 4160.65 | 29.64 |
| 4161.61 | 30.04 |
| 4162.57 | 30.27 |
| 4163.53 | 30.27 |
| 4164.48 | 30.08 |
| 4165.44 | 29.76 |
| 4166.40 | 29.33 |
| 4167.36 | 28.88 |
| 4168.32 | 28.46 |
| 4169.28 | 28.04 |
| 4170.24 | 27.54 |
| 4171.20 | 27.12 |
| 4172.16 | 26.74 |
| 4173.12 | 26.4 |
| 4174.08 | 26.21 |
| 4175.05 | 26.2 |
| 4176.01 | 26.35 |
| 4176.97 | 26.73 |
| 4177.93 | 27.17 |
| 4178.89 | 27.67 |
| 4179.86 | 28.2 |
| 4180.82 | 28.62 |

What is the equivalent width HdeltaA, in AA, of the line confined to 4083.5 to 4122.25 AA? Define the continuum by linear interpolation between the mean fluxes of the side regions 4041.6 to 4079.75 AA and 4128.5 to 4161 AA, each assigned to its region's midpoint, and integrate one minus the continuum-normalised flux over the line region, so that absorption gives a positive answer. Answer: 0.47 AA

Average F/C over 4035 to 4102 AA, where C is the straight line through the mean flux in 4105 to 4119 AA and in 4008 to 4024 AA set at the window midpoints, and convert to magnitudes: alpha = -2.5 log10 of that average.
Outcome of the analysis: 0.03 mag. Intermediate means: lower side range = 31.9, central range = 29.4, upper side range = 28.9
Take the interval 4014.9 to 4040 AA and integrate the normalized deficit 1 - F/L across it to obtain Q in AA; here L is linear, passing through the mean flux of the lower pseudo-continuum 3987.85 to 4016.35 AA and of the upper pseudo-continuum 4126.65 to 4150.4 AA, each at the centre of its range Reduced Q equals -1.4 AA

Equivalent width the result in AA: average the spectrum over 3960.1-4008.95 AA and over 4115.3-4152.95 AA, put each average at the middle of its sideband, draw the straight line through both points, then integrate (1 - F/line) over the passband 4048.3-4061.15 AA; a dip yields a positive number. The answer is -1.77 AA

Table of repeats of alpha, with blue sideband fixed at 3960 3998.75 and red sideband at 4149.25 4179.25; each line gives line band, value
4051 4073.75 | -0.20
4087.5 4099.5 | -0.12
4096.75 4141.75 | -0.08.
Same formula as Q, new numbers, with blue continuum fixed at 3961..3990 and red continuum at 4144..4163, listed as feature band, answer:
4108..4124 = -1.8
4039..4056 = -4.6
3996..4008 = -4.3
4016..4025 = -4.2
